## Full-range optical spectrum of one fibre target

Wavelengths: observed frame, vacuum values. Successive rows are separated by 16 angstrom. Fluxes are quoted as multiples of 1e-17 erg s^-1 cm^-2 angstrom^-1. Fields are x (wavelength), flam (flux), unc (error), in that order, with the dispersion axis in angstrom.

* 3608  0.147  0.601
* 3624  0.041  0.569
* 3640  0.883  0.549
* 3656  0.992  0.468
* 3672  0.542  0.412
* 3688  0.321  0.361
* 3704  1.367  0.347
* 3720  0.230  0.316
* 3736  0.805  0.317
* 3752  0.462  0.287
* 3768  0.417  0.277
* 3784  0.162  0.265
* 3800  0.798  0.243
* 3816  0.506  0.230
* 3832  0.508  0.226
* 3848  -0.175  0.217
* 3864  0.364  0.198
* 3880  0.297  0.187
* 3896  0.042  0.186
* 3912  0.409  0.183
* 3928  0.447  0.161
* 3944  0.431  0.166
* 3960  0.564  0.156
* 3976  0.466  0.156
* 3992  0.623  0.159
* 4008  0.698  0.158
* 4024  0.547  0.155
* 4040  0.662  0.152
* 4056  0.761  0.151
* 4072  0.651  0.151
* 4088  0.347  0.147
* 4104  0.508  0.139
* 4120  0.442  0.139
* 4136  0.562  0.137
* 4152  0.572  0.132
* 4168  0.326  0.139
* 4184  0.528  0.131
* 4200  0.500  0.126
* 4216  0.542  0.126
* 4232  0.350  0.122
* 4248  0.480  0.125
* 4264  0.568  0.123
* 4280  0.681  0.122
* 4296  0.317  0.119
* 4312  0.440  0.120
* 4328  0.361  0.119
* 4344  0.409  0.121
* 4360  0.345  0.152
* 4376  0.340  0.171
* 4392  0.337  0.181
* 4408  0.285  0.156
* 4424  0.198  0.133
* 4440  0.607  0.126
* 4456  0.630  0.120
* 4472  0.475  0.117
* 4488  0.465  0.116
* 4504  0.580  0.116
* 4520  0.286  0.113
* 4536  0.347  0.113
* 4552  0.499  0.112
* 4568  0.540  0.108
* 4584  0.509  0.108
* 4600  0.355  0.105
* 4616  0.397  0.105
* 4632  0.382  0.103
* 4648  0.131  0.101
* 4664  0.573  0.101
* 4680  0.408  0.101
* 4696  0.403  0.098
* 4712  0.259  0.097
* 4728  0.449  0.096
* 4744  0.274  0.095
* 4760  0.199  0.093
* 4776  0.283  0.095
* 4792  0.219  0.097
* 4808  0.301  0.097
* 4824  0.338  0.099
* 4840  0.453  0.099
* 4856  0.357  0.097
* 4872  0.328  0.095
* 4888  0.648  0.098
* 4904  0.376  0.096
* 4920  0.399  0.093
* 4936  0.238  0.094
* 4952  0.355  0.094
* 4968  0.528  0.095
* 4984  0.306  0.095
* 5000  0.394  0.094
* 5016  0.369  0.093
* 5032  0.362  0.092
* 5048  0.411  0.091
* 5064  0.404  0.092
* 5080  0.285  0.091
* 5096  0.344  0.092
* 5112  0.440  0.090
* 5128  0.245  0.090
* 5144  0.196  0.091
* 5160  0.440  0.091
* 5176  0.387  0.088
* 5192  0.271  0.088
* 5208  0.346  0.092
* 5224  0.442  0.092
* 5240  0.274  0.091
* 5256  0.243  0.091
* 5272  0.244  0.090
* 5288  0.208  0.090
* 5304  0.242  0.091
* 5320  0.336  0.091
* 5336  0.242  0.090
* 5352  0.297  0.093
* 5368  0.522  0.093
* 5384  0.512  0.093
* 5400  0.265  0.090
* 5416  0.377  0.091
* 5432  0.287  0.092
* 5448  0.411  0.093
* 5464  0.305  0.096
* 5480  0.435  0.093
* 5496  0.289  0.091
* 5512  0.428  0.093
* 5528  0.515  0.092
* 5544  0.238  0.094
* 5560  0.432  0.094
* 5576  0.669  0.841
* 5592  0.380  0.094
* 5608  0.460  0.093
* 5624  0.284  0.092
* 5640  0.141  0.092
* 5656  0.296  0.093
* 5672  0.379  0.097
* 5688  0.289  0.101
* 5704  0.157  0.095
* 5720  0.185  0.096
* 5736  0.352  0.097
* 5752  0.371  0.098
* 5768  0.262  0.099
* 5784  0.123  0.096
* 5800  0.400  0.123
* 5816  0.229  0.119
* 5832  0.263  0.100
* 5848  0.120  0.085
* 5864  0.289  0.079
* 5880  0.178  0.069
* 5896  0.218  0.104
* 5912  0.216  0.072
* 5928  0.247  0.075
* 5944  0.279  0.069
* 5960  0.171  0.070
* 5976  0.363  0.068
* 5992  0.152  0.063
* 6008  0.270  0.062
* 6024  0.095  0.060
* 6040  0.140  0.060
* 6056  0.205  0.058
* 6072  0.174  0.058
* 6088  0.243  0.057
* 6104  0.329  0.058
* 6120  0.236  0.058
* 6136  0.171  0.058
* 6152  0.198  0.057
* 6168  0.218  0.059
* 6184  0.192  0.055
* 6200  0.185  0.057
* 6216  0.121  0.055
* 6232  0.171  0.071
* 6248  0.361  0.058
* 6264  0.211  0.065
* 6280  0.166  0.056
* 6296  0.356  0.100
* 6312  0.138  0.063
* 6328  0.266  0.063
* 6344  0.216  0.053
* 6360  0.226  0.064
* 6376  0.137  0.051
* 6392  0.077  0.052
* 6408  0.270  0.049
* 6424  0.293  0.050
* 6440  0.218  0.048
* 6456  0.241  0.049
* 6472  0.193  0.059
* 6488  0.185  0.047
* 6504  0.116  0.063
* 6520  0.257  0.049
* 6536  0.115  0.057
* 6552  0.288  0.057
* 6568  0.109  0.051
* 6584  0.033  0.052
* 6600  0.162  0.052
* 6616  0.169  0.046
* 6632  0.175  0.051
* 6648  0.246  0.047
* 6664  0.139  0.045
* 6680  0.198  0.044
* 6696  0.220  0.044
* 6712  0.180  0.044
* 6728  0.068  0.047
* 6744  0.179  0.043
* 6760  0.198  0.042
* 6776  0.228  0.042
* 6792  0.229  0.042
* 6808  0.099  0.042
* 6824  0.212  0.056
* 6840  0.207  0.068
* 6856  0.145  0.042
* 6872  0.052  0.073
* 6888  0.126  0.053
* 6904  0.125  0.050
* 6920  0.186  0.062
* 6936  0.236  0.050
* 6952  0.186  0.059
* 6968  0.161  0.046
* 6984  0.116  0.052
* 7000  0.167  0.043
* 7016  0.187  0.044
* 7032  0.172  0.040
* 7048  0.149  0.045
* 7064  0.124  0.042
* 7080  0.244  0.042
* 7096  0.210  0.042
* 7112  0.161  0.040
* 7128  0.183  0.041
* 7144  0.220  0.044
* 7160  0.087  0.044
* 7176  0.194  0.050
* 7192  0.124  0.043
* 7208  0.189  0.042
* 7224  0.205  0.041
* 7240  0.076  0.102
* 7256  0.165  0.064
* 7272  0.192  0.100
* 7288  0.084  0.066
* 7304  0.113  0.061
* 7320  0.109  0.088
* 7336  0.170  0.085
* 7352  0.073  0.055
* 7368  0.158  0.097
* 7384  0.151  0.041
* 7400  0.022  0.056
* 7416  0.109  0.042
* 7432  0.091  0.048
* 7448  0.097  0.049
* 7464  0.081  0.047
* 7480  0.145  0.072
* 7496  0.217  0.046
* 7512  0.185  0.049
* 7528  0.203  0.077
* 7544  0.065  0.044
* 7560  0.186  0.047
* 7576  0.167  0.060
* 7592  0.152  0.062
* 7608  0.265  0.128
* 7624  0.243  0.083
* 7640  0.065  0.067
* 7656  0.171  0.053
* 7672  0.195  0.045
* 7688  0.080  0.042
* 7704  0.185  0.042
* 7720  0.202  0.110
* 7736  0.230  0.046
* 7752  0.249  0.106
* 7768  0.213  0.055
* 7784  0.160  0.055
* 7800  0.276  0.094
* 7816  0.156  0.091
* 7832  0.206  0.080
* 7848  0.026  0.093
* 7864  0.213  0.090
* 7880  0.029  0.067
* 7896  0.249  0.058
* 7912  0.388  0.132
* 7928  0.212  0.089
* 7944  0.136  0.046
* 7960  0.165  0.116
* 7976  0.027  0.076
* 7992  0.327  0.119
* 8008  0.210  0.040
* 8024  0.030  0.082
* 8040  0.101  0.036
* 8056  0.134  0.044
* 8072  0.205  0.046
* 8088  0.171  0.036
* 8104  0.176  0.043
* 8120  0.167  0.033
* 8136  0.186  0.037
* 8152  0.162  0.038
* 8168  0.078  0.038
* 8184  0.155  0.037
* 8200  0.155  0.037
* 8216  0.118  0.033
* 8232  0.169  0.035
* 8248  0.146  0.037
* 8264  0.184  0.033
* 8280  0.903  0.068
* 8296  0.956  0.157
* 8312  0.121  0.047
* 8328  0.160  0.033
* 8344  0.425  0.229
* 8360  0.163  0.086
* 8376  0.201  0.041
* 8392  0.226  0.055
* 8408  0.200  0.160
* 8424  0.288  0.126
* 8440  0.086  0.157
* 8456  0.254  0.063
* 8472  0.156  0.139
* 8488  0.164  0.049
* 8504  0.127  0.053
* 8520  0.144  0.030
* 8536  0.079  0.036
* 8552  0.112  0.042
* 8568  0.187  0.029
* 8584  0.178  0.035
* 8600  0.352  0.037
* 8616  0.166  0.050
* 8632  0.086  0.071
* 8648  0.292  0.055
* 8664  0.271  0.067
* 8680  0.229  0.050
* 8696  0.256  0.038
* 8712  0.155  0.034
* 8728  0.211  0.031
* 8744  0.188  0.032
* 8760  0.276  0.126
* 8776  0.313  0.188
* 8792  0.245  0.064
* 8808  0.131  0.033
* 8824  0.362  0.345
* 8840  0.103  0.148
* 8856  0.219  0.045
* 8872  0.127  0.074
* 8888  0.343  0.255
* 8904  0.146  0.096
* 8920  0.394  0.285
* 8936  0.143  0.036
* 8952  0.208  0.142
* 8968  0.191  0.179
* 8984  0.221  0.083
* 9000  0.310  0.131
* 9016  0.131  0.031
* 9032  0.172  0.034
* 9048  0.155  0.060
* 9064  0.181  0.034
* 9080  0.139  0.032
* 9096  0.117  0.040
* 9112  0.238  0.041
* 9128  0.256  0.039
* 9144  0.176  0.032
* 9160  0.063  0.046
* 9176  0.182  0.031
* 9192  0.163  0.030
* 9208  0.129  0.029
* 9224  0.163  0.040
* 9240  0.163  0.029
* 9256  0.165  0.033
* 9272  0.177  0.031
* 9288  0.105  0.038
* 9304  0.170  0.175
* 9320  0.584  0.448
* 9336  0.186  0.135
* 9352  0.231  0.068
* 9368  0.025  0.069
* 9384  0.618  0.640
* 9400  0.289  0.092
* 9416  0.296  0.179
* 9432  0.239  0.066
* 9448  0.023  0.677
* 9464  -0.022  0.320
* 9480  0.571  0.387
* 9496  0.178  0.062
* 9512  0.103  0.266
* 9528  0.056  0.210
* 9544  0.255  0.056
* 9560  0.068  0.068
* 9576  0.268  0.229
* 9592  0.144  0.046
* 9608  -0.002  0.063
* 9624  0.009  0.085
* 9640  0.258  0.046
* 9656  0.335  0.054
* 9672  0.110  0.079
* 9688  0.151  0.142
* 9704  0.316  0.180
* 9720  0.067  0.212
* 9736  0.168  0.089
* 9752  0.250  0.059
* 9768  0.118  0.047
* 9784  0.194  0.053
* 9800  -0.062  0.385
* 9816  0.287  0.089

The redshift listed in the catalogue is 1.223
